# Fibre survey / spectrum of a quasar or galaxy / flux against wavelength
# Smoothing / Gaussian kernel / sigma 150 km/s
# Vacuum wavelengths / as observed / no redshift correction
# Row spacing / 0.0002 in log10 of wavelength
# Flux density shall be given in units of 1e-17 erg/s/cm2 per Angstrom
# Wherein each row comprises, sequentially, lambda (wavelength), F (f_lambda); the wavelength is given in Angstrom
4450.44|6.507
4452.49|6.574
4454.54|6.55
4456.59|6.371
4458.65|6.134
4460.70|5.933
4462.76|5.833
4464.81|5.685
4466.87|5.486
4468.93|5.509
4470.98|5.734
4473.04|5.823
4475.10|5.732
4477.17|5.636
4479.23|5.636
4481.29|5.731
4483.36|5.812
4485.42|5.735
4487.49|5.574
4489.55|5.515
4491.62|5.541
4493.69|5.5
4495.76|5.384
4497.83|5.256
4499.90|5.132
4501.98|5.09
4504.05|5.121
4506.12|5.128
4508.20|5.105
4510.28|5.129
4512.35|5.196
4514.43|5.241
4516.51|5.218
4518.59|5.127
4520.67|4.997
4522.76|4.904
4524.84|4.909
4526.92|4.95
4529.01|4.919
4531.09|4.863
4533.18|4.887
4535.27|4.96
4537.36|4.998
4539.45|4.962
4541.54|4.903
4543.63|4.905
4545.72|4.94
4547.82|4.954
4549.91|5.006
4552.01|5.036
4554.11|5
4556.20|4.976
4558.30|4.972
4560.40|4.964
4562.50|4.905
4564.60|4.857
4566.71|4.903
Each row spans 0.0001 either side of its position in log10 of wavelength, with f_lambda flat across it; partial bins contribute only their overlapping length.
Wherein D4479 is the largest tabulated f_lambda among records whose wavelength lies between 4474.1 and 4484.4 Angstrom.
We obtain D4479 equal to 5.812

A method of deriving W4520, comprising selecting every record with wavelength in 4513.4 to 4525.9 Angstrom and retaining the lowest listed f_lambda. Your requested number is 4.904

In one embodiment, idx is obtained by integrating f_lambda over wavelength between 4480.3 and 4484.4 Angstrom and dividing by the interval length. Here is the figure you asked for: 5.77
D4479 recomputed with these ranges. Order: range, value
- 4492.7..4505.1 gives 5.5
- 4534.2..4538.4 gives 4.998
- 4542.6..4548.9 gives 4.954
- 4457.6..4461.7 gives 6.134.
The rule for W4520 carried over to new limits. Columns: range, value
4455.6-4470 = 5.486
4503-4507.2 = 5.121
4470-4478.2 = 5.636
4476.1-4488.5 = 5.574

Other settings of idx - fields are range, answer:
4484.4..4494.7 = 5.57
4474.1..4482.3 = 5.68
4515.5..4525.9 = 5.03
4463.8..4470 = 5.56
